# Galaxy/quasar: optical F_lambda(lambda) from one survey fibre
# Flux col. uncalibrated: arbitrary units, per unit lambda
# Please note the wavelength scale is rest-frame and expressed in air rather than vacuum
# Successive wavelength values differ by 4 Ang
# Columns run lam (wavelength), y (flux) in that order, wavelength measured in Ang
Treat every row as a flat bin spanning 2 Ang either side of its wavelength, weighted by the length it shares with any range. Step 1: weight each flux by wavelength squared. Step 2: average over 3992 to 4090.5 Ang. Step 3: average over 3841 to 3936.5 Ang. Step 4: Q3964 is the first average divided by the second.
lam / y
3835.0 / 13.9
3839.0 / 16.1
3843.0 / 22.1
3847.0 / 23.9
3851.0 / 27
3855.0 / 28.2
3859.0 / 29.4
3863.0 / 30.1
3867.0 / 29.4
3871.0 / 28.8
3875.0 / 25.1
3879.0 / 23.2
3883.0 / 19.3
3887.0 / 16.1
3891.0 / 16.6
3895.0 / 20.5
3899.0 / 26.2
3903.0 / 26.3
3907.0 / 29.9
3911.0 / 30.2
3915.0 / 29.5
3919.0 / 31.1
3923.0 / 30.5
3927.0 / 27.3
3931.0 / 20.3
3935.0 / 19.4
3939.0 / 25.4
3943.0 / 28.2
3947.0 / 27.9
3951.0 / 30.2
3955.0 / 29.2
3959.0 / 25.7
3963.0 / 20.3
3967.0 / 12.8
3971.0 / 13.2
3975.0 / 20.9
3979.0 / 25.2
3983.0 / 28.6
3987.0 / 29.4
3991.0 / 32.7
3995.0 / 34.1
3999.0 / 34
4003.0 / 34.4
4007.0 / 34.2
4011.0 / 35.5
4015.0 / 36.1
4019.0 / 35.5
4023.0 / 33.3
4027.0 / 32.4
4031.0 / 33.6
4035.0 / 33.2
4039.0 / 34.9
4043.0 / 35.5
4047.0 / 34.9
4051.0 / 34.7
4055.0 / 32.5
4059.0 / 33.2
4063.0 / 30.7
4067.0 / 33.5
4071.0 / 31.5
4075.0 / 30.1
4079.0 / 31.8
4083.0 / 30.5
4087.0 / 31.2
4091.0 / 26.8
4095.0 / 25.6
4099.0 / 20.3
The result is 1.41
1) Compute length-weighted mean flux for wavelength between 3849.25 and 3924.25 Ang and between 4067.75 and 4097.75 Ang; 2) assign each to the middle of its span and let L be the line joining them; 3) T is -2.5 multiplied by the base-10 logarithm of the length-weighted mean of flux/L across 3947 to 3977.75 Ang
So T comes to 0.227 mag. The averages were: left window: 26.1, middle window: 22.2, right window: 29.6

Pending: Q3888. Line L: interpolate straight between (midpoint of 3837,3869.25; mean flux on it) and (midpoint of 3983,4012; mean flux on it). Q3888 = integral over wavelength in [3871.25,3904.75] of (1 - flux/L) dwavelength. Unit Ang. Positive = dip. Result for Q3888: 6.7 Ang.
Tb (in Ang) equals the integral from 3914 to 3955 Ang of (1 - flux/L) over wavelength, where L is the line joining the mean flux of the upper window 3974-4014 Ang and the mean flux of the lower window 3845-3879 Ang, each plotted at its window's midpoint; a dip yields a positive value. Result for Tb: 3.51 Ang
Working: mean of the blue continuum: 27.5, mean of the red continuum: 31.3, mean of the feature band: 27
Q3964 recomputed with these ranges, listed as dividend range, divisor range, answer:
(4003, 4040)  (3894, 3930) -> 1.30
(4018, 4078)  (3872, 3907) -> 1.61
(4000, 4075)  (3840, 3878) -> 1.38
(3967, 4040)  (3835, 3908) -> 1.37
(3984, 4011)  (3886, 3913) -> 1.45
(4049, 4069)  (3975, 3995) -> 1.19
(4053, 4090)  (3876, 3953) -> 1.35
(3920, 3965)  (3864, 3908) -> 1.12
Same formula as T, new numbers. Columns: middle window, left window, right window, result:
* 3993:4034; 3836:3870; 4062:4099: -0.20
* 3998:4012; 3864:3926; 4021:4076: -0.11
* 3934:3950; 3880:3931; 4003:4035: 0.09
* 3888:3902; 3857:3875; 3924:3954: 0.29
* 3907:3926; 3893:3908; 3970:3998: -0.17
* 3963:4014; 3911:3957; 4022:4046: 0.12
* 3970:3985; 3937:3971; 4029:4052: 0.20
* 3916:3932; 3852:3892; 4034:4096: -0.04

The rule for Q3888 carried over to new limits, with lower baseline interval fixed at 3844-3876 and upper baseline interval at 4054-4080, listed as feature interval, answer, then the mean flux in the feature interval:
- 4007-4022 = -2.21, 35.3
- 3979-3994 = 0.21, 29.8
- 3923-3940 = 3.07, 23.8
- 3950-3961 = 0.52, 28.2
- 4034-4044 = -1.04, 34.6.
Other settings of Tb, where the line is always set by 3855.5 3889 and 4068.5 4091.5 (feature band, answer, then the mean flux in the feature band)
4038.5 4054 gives -2.66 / 34.8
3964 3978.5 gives 5.68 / 16.9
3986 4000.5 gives -2.20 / 32.7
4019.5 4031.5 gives -1.69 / 33.3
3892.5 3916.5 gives -0.62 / 26.8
